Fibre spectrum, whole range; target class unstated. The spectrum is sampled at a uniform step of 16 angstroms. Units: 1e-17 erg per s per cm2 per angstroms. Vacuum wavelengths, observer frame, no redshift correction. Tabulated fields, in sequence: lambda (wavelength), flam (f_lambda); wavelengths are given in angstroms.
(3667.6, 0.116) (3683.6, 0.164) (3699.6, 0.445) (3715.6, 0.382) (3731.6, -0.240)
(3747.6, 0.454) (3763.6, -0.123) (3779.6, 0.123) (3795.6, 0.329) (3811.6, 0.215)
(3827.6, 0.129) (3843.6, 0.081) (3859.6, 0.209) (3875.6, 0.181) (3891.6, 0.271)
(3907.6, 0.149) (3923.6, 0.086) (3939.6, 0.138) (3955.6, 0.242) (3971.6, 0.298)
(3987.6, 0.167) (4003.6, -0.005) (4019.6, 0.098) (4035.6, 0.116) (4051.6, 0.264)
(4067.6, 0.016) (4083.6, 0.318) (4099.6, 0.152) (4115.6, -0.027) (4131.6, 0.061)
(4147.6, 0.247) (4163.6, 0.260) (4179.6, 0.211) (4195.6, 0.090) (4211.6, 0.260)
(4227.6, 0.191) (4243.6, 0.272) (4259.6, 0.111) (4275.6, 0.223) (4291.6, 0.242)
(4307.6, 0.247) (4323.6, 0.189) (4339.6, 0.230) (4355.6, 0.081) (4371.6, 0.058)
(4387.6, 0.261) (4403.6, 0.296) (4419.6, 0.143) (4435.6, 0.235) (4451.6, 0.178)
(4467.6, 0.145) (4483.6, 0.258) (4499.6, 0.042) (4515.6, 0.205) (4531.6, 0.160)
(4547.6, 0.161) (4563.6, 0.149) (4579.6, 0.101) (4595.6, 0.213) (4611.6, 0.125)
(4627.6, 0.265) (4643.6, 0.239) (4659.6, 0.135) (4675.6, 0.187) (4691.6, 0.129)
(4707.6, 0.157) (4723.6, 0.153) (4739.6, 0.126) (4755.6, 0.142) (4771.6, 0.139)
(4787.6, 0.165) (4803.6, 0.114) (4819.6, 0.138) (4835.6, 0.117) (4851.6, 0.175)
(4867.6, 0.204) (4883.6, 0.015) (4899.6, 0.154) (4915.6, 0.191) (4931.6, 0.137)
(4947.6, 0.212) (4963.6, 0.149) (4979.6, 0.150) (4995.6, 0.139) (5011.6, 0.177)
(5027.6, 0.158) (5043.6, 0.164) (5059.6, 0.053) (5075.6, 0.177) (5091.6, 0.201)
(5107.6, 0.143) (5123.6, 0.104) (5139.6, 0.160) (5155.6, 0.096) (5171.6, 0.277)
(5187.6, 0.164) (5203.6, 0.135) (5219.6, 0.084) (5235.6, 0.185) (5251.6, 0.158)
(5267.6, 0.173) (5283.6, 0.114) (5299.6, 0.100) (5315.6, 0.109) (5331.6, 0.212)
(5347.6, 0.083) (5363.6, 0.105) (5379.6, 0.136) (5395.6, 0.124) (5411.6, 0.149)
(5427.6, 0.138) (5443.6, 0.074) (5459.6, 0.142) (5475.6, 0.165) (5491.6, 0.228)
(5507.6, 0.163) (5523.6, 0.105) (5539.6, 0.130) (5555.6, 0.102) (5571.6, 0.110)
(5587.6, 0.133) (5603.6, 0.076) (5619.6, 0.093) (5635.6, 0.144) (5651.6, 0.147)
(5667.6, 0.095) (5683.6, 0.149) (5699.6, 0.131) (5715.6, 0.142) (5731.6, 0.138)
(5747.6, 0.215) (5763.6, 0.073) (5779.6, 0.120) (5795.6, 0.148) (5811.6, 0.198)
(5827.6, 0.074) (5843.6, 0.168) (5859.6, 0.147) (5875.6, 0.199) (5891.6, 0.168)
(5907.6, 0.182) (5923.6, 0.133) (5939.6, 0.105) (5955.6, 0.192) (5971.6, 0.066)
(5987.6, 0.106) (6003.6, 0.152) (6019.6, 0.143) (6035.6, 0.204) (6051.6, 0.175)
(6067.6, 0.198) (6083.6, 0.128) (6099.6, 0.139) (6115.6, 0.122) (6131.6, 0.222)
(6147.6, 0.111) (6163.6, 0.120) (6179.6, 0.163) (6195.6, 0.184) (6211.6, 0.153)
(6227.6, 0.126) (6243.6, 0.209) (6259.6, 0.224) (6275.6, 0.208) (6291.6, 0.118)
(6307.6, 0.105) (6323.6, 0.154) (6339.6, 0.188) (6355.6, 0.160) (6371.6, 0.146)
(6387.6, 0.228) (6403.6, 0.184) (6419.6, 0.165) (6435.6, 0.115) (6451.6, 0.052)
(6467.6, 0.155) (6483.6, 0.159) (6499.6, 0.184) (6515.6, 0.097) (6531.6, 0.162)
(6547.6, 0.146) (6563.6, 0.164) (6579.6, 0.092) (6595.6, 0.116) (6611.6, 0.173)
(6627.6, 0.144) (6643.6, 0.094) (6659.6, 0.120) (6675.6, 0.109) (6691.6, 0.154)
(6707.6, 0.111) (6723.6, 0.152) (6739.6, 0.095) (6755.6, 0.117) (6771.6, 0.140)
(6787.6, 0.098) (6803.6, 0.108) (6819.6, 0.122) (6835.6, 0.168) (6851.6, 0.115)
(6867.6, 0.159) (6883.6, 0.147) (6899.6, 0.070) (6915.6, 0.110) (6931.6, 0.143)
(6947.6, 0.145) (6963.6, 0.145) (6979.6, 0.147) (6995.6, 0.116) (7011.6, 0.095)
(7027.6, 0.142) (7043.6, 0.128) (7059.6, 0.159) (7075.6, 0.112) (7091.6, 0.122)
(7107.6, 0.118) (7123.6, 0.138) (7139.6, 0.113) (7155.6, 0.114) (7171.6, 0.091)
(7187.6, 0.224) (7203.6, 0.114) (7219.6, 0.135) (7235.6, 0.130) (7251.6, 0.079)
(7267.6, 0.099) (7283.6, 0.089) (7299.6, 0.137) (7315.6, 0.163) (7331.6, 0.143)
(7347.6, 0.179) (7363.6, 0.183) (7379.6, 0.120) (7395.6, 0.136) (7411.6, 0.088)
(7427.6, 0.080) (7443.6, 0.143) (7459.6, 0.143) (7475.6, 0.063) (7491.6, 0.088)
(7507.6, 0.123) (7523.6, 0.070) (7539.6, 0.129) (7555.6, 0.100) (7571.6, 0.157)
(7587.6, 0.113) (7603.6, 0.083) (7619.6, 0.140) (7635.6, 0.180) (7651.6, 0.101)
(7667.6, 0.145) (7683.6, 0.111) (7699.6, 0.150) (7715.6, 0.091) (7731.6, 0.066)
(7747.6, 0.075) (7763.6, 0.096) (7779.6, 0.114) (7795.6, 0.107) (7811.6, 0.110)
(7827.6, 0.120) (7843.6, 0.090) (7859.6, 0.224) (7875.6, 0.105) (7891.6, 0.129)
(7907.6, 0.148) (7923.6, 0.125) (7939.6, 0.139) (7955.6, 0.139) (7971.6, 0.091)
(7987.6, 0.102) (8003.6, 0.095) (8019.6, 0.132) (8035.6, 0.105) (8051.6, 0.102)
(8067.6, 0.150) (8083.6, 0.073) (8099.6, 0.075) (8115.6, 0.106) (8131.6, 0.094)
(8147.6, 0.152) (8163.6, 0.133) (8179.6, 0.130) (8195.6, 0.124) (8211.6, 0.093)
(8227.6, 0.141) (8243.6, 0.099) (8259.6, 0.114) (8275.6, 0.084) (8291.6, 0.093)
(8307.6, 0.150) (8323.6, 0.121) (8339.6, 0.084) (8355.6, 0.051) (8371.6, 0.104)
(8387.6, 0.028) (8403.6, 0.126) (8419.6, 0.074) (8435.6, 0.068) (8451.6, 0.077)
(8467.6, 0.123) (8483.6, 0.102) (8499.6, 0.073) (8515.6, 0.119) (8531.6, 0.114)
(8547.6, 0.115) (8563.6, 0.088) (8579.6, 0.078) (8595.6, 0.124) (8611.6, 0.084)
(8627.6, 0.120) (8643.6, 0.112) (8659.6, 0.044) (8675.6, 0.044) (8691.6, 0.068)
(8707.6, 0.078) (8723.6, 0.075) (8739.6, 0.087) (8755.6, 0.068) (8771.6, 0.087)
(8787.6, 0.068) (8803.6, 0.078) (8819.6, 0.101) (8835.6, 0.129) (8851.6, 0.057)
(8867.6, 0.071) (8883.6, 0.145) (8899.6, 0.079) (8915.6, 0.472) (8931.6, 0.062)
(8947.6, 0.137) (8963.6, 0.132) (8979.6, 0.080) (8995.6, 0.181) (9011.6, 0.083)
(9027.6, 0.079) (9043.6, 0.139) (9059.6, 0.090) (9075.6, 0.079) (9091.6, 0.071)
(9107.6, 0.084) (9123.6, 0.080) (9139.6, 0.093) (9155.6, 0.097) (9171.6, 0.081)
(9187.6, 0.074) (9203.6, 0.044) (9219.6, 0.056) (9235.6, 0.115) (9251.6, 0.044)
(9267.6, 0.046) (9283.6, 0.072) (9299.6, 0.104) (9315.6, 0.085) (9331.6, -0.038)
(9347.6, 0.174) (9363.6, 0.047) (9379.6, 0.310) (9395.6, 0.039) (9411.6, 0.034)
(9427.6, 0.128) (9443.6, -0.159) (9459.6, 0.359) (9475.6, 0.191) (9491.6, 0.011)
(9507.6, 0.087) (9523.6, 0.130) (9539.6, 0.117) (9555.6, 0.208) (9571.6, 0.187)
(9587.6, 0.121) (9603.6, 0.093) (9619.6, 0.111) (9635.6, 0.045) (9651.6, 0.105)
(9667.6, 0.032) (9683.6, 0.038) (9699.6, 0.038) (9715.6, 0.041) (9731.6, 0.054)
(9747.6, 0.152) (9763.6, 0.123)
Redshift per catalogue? 0.095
